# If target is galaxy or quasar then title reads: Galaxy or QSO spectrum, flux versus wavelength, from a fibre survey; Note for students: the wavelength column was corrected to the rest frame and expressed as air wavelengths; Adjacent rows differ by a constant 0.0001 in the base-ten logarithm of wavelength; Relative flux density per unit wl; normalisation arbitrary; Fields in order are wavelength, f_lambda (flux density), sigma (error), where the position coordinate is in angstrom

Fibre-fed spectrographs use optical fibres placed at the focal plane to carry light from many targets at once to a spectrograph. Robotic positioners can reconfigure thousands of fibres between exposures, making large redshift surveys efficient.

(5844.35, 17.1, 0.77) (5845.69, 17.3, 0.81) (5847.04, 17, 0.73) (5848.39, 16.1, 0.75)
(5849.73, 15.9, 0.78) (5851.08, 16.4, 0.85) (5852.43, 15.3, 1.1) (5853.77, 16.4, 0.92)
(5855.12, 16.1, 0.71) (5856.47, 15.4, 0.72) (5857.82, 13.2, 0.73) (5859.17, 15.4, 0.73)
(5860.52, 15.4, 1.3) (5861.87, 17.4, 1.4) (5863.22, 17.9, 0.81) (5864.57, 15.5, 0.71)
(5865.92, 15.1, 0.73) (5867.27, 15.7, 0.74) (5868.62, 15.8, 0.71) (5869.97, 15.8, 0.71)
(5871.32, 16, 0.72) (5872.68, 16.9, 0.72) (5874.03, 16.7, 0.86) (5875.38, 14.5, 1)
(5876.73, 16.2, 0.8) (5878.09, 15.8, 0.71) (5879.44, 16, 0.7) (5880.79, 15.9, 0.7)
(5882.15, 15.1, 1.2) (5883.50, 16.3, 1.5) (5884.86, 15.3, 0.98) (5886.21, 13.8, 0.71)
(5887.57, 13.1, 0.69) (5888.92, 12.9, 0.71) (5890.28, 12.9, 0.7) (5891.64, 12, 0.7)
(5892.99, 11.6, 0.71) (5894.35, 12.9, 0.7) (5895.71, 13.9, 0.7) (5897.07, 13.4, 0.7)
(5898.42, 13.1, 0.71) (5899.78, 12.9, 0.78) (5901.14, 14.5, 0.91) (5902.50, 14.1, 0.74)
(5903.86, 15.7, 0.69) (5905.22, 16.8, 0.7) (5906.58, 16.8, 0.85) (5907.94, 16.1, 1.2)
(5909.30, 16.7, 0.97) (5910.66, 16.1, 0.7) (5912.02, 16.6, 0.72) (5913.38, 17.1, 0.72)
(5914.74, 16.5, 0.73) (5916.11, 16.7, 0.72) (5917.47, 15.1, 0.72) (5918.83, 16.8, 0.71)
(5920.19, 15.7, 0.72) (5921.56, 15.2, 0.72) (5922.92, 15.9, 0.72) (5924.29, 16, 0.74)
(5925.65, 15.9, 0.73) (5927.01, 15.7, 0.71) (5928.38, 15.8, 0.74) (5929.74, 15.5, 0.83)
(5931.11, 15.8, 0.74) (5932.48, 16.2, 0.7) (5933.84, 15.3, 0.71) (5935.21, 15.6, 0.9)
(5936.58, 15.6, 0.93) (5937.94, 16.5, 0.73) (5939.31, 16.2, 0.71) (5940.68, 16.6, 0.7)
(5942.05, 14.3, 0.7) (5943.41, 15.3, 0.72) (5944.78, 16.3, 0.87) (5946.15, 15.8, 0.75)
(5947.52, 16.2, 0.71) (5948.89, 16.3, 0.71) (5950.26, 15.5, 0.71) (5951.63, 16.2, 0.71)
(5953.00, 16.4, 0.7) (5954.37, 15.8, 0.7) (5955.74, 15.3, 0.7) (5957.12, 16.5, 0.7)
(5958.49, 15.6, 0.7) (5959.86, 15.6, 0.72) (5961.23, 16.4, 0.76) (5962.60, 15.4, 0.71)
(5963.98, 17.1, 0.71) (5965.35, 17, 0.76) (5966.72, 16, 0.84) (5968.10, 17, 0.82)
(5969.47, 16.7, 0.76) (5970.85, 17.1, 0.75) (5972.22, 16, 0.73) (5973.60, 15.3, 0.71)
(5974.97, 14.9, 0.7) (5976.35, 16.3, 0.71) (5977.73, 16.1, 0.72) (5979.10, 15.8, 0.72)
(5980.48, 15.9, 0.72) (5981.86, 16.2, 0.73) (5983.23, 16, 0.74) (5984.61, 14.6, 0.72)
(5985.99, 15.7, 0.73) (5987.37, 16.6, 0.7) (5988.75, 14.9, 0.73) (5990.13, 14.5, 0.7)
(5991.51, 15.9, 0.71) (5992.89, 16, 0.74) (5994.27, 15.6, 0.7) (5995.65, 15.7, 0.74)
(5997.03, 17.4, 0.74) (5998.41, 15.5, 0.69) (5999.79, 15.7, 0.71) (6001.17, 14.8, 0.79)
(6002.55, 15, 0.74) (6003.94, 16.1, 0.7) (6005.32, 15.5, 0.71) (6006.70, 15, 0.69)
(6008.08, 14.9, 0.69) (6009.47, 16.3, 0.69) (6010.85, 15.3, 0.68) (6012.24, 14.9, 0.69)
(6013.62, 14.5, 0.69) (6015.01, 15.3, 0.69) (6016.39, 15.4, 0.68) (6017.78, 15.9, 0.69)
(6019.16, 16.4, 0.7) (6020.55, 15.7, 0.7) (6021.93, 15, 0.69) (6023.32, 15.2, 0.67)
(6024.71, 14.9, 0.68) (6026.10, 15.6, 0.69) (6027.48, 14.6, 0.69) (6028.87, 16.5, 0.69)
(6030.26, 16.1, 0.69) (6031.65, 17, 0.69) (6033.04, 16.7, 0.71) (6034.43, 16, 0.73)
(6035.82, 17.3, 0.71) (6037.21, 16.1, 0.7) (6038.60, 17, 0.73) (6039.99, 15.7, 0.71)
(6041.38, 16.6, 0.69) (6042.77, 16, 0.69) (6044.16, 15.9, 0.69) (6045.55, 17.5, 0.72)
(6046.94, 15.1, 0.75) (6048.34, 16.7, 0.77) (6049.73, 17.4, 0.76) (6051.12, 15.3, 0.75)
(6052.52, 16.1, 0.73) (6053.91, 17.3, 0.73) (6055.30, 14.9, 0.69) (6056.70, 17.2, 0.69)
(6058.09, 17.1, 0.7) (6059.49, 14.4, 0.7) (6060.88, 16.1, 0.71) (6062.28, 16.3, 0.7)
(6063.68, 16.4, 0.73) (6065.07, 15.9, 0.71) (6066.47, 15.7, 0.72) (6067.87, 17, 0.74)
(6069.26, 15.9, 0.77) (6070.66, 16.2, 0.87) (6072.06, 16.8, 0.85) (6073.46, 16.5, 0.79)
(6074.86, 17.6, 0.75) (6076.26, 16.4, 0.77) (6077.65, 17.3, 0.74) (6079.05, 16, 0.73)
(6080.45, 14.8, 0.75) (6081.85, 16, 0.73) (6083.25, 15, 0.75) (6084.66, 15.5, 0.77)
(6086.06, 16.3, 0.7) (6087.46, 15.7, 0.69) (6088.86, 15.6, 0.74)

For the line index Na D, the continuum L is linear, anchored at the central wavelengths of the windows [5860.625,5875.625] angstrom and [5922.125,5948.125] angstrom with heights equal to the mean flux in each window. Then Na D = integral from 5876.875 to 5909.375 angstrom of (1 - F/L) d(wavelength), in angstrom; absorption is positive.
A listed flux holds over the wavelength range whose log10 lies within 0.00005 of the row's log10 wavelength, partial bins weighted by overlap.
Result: 3.1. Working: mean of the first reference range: 16.1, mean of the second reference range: 15.8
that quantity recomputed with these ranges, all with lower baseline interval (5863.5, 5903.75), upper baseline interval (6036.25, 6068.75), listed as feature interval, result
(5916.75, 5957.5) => -1.82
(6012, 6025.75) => 0.52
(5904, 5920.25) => -1.63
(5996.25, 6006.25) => 0.05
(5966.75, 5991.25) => -0.48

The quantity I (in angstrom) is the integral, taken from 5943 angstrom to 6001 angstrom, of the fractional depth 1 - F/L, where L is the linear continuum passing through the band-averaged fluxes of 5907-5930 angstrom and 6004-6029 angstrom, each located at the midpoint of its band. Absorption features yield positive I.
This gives -0.9 angstrom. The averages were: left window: 16.1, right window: 15.4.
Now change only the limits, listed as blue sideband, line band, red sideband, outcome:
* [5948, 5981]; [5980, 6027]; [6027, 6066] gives 1.9 angstrom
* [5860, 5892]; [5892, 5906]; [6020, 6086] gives 1.4 angstrom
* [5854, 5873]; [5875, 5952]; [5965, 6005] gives 2.5 angstrom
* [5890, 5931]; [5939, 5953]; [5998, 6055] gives -0.5 angstrom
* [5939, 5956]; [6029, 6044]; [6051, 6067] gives -0.4 angstrom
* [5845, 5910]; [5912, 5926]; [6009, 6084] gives -0.6 angstrom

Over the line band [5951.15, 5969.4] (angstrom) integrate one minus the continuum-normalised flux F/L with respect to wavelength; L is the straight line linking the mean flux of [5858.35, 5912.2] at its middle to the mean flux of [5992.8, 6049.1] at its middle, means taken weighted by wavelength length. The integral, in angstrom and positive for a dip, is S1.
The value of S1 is -0.8 angstrom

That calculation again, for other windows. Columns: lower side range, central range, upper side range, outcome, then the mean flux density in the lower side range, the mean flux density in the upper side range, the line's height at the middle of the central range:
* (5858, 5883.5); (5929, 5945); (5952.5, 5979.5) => 0.3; 15.9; 16.1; 16.1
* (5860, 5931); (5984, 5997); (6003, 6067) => 0.1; 15.3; 15.9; 15.7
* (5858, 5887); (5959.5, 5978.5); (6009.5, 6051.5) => -0.4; 15.8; 15.9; 15.9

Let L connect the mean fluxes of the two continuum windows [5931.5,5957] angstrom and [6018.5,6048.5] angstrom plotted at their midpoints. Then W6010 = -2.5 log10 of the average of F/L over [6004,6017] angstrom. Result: 0.05 mag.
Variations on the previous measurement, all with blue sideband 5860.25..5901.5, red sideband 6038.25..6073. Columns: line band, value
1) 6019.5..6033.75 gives 0.019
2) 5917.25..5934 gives -0.041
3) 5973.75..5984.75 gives -0.009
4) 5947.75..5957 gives -0.037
